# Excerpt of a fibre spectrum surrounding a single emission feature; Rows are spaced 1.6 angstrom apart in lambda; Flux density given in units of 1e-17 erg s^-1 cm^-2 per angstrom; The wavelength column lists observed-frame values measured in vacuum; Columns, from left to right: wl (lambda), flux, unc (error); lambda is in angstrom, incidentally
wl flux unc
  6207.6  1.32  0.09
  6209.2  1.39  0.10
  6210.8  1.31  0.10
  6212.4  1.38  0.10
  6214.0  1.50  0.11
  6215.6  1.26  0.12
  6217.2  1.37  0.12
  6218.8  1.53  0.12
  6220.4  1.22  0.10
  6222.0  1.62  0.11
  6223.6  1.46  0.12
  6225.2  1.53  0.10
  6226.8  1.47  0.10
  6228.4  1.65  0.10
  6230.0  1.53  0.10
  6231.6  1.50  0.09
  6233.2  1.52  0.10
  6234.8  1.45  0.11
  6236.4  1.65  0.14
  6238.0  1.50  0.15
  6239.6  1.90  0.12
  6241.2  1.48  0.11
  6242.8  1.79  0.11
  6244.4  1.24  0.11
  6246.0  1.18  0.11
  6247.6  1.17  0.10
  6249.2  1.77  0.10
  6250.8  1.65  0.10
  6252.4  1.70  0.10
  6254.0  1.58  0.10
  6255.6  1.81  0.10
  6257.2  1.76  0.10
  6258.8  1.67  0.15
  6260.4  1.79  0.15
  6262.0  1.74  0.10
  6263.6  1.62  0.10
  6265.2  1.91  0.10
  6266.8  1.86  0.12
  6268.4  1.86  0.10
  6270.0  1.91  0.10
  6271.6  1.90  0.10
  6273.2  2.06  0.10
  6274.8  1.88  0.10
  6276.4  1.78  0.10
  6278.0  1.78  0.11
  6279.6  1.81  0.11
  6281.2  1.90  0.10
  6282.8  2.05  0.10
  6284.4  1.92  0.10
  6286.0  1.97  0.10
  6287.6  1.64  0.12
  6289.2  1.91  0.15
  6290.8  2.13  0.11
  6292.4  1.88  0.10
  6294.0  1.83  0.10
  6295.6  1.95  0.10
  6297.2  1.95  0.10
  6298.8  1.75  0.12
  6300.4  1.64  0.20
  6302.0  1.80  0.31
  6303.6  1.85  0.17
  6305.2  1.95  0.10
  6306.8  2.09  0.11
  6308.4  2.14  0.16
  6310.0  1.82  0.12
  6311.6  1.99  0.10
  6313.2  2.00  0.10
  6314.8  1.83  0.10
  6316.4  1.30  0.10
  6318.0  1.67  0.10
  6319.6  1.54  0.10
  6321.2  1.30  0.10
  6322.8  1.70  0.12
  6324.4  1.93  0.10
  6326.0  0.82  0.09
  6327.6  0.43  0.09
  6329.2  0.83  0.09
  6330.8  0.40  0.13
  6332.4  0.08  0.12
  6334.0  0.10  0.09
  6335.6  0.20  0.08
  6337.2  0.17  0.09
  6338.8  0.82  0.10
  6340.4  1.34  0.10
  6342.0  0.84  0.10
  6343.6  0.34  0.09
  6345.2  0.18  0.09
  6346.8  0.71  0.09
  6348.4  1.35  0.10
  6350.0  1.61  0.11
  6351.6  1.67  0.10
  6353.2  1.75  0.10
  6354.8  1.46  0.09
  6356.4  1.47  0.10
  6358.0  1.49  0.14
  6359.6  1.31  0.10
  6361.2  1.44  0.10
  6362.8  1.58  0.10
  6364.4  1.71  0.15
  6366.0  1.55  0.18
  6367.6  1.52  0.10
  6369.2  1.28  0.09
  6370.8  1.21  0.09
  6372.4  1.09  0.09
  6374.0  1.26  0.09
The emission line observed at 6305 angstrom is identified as C IV 1549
